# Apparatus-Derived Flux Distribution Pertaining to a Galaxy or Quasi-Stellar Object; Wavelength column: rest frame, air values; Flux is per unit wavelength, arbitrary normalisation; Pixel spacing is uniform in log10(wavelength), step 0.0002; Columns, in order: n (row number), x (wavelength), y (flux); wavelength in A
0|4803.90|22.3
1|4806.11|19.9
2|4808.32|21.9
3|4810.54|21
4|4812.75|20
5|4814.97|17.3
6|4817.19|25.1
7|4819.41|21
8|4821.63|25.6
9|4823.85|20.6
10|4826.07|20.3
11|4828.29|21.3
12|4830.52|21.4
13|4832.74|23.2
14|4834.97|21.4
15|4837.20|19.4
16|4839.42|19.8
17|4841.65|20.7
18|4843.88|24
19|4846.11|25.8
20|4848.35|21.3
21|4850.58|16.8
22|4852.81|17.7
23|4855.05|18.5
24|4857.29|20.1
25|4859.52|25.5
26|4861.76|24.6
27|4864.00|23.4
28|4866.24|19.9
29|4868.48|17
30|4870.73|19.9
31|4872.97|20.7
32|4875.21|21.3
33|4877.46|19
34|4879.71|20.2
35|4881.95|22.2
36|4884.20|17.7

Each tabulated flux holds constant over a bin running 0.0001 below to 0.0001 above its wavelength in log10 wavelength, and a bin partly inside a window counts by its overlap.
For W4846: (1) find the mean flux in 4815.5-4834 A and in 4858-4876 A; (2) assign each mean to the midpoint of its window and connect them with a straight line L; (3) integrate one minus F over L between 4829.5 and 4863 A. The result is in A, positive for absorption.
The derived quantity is 0.7 A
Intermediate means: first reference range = 22.1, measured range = 21.4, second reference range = 21.5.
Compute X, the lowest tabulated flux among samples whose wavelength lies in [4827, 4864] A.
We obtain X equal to 16.8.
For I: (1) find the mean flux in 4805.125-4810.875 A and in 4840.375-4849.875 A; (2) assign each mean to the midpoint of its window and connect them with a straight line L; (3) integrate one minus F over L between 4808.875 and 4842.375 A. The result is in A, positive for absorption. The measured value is 0.8 A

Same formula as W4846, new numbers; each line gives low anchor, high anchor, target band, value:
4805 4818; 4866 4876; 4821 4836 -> -1.0 A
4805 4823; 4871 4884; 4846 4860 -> 0.4 A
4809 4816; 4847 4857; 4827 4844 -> -1.8 A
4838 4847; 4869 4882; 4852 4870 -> 0.3 A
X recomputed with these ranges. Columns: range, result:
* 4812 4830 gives 17.3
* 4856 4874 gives 17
